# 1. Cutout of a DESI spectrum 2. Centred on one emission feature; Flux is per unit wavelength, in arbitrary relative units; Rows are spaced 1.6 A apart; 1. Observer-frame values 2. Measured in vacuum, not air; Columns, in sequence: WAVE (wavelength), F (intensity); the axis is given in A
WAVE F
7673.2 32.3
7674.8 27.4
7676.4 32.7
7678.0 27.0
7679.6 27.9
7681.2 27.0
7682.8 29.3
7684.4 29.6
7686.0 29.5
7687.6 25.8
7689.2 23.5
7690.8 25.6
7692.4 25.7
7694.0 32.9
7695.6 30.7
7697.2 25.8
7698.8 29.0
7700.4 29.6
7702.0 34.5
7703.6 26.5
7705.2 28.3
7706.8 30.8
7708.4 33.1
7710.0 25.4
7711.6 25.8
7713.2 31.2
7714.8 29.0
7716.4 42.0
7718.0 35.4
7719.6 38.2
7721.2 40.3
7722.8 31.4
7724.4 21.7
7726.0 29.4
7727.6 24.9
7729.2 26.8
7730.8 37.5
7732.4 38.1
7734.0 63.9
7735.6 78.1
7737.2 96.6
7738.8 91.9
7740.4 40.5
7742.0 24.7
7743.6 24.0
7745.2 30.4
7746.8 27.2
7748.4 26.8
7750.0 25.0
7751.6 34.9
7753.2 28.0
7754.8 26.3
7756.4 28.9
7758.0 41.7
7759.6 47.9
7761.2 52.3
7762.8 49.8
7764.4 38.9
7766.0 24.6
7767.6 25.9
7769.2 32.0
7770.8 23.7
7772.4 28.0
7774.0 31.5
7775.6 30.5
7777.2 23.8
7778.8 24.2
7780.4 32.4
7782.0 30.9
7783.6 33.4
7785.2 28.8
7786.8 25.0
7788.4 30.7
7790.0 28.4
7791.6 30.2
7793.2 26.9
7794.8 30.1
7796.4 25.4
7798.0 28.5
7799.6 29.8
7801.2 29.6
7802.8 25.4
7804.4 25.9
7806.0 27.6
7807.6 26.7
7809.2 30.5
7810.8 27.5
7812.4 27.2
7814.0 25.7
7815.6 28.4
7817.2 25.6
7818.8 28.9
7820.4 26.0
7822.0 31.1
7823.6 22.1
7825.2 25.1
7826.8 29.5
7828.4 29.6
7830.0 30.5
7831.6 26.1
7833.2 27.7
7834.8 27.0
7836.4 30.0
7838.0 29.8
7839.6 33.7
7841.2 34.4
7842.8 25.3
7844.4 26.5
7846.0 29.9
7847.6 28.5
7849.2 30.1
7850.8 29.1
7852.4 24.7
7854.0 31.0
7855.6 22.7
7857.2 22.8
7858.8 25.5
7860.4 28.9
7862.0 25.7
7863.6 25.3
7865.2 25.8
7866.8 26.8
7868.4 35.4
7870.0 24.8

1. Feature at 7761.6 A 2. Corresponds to [N II]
